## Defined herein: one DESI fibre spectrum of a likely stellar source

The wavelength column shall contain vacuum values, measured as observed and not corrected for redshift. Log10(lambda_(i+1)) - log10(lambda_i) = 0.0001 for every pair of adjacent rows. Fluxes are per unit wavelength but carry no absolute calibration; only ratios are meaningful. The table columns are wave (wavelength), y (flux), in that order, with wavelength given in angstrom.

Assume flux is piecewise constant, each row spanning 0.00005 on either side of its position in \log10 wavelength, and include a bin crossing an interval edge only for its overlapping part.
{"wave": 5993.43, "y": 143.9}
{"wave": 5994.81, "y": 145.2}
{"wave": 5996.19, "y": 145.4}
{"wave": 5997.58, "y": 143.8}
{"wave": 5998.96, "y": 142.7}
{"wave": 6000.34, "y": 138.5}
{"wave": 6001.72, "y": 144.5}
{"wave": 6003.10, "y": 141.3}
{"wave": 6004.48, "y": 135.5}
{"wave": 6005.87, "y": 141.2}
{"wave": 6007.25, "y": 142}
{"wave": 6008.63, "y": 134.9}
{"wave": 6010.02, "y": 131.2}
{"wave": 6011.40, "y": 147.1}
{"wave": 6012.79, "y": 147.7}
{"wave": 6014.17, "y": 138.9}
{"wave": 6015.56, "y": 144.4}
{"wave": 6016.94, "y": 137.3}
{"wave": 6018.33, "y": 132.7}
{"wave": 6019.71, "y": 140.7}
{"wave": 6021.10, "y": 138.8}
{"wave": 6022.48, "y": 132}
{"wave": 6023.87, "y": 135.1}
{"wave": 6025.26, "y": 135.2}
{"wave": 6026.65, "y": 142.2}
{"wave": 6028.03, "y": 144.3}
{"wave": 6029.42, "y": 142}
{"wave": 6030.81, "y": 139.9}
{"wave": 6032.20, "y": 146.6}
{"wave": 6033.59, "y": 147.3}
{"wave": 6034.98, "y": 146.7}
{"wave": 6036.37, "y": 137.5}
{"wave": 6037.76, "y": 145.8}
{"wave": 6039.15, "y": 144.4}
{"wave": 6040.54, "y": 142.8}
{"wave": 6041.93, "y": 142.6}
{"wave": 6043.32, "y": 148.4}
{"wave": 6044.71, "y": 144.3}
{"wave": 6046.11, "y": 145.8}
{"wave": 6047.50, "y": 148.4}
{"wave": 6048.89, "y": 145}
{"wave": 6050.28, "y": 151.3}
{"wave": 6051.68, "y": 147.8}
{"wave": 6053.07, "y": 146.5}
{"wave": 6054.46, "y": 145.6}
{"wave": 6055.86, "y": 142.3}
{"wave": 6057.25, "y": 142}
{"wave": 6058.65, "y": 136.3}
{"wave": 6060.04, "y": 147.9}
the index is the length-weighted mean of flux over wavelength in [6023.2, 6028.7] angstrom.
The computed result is 139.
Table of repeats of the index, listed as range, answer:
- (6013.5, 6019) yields 138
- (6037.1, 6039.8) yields 145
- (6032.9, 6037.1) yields 144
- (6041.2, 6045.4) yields 145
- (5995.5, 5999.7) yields 144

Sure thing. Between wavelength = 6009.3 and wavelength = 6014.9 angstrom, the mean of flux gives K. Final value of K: 141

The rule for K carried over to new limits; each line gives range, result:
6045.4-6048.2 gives 147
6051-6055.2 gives 147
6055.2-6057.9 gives 142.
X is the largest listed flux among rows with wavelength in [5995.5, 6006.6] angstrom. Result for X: 145.4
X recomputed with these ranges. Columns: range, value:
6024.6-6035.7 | 147.3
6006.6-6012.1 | 147.1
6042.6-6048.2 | 148.4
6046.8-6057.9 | 151.3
